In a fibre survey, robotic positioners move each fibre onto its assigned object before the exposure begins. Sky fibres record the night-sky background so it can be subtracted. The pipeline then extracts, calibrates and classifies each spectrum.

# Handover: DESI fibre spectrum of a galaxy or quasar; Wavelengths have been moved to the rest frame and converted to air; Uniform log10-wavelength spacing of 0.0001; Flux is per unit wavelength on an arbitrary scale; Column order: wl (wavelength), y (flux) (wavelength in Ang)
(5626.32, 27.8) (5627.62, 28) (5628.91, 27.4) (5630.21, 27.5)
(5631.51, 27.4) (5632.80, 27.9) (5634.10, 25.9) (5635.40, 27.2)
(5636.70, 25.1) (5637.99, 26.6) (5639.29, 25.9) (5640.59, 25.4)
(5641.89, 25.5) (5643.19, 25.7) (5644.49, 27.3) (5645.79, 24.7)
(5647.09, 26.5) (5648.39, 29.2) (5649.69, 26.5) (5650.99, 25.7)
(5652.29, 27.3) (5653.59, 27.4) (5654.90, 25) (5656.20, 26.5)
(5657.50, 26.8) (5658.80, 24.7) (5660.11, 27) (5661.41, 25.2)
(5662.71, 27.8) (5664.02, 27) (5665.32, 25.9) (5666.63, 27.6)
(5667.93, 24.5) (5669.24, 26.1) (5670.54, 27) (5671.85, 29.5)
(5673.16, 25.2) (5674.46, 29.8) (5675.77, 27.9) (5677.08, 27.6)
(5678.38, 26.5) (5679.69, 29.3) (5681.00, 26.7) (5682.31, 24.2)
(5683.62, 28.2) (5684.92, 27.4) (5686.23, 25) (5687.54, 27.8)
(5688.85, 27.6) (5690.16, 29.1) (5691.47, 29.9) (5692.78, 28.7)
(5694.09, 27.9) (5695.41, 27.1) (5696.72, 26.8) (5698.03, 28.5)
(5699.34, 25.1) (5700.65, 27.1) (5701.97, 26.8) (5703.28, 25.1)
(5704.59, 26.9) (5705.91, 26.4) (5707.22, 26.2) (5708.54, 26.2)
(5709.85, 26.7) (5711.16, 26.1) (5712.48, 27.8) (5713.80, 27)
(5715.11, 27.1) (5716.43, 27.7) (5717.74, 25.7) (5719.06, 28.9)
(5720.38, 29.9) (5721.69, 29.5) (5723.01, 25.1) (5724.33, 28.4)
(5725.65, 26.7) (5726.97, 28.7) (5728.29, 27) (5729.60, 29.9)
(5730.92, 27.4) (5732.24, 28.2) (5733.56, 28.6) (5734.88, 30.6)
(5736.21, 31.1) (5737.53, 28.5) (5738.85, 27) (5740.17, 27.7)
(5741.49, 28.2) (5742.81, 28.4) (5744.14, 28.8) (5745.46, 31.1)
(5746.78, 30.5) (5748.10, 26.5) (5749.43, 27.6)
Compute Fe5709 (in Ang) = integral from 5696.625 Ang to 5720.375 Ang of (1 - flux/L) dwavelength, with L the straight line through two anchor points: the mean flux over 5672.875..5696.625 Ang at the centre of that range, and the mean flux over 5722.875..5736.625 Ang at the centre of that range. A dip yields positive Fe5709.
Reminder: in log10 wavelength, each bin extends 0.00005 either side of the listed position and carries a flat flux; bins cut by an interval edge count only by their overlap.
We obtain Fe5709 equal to 1.0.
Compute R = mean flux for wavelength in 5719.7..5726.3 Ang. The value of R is 27.9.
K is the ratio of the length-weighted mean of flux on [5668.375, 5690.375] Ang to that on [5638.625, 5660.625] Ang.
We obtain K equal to 1.04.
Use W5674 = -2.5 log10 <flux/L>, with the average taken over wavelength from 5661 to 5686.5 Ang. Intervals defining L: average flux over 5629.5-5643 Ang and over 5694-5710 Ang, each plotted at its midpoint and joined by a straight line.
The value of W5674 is -0.018 mag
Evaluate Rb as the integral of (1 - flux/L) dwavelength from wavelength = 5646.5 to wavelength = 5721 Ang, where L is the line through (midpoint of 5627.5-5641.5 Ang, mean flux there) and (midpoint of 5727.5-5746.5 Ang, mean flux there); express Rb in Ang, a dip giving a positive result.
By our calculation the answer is 1.8 Ang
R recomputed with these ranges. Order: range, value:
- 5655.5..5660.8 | 26.3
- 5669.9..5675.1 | 27.9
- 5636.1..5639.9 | 25.9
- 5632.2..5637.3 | 26.5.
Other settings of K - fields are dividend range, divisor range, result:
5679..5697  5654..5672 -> 1.04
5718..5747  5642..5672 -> 1.08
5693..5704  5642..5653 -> 1.01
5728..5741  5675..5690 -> 1.05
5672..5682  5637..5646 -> 1.06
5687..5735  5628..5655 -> 1.04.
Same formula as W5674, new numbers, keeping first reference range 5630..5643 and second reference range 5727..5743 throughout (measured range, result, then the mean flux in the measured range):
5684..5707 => 0.02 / 27.2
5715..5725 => 0.02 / 27.8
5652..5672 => 0.02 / 26.5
